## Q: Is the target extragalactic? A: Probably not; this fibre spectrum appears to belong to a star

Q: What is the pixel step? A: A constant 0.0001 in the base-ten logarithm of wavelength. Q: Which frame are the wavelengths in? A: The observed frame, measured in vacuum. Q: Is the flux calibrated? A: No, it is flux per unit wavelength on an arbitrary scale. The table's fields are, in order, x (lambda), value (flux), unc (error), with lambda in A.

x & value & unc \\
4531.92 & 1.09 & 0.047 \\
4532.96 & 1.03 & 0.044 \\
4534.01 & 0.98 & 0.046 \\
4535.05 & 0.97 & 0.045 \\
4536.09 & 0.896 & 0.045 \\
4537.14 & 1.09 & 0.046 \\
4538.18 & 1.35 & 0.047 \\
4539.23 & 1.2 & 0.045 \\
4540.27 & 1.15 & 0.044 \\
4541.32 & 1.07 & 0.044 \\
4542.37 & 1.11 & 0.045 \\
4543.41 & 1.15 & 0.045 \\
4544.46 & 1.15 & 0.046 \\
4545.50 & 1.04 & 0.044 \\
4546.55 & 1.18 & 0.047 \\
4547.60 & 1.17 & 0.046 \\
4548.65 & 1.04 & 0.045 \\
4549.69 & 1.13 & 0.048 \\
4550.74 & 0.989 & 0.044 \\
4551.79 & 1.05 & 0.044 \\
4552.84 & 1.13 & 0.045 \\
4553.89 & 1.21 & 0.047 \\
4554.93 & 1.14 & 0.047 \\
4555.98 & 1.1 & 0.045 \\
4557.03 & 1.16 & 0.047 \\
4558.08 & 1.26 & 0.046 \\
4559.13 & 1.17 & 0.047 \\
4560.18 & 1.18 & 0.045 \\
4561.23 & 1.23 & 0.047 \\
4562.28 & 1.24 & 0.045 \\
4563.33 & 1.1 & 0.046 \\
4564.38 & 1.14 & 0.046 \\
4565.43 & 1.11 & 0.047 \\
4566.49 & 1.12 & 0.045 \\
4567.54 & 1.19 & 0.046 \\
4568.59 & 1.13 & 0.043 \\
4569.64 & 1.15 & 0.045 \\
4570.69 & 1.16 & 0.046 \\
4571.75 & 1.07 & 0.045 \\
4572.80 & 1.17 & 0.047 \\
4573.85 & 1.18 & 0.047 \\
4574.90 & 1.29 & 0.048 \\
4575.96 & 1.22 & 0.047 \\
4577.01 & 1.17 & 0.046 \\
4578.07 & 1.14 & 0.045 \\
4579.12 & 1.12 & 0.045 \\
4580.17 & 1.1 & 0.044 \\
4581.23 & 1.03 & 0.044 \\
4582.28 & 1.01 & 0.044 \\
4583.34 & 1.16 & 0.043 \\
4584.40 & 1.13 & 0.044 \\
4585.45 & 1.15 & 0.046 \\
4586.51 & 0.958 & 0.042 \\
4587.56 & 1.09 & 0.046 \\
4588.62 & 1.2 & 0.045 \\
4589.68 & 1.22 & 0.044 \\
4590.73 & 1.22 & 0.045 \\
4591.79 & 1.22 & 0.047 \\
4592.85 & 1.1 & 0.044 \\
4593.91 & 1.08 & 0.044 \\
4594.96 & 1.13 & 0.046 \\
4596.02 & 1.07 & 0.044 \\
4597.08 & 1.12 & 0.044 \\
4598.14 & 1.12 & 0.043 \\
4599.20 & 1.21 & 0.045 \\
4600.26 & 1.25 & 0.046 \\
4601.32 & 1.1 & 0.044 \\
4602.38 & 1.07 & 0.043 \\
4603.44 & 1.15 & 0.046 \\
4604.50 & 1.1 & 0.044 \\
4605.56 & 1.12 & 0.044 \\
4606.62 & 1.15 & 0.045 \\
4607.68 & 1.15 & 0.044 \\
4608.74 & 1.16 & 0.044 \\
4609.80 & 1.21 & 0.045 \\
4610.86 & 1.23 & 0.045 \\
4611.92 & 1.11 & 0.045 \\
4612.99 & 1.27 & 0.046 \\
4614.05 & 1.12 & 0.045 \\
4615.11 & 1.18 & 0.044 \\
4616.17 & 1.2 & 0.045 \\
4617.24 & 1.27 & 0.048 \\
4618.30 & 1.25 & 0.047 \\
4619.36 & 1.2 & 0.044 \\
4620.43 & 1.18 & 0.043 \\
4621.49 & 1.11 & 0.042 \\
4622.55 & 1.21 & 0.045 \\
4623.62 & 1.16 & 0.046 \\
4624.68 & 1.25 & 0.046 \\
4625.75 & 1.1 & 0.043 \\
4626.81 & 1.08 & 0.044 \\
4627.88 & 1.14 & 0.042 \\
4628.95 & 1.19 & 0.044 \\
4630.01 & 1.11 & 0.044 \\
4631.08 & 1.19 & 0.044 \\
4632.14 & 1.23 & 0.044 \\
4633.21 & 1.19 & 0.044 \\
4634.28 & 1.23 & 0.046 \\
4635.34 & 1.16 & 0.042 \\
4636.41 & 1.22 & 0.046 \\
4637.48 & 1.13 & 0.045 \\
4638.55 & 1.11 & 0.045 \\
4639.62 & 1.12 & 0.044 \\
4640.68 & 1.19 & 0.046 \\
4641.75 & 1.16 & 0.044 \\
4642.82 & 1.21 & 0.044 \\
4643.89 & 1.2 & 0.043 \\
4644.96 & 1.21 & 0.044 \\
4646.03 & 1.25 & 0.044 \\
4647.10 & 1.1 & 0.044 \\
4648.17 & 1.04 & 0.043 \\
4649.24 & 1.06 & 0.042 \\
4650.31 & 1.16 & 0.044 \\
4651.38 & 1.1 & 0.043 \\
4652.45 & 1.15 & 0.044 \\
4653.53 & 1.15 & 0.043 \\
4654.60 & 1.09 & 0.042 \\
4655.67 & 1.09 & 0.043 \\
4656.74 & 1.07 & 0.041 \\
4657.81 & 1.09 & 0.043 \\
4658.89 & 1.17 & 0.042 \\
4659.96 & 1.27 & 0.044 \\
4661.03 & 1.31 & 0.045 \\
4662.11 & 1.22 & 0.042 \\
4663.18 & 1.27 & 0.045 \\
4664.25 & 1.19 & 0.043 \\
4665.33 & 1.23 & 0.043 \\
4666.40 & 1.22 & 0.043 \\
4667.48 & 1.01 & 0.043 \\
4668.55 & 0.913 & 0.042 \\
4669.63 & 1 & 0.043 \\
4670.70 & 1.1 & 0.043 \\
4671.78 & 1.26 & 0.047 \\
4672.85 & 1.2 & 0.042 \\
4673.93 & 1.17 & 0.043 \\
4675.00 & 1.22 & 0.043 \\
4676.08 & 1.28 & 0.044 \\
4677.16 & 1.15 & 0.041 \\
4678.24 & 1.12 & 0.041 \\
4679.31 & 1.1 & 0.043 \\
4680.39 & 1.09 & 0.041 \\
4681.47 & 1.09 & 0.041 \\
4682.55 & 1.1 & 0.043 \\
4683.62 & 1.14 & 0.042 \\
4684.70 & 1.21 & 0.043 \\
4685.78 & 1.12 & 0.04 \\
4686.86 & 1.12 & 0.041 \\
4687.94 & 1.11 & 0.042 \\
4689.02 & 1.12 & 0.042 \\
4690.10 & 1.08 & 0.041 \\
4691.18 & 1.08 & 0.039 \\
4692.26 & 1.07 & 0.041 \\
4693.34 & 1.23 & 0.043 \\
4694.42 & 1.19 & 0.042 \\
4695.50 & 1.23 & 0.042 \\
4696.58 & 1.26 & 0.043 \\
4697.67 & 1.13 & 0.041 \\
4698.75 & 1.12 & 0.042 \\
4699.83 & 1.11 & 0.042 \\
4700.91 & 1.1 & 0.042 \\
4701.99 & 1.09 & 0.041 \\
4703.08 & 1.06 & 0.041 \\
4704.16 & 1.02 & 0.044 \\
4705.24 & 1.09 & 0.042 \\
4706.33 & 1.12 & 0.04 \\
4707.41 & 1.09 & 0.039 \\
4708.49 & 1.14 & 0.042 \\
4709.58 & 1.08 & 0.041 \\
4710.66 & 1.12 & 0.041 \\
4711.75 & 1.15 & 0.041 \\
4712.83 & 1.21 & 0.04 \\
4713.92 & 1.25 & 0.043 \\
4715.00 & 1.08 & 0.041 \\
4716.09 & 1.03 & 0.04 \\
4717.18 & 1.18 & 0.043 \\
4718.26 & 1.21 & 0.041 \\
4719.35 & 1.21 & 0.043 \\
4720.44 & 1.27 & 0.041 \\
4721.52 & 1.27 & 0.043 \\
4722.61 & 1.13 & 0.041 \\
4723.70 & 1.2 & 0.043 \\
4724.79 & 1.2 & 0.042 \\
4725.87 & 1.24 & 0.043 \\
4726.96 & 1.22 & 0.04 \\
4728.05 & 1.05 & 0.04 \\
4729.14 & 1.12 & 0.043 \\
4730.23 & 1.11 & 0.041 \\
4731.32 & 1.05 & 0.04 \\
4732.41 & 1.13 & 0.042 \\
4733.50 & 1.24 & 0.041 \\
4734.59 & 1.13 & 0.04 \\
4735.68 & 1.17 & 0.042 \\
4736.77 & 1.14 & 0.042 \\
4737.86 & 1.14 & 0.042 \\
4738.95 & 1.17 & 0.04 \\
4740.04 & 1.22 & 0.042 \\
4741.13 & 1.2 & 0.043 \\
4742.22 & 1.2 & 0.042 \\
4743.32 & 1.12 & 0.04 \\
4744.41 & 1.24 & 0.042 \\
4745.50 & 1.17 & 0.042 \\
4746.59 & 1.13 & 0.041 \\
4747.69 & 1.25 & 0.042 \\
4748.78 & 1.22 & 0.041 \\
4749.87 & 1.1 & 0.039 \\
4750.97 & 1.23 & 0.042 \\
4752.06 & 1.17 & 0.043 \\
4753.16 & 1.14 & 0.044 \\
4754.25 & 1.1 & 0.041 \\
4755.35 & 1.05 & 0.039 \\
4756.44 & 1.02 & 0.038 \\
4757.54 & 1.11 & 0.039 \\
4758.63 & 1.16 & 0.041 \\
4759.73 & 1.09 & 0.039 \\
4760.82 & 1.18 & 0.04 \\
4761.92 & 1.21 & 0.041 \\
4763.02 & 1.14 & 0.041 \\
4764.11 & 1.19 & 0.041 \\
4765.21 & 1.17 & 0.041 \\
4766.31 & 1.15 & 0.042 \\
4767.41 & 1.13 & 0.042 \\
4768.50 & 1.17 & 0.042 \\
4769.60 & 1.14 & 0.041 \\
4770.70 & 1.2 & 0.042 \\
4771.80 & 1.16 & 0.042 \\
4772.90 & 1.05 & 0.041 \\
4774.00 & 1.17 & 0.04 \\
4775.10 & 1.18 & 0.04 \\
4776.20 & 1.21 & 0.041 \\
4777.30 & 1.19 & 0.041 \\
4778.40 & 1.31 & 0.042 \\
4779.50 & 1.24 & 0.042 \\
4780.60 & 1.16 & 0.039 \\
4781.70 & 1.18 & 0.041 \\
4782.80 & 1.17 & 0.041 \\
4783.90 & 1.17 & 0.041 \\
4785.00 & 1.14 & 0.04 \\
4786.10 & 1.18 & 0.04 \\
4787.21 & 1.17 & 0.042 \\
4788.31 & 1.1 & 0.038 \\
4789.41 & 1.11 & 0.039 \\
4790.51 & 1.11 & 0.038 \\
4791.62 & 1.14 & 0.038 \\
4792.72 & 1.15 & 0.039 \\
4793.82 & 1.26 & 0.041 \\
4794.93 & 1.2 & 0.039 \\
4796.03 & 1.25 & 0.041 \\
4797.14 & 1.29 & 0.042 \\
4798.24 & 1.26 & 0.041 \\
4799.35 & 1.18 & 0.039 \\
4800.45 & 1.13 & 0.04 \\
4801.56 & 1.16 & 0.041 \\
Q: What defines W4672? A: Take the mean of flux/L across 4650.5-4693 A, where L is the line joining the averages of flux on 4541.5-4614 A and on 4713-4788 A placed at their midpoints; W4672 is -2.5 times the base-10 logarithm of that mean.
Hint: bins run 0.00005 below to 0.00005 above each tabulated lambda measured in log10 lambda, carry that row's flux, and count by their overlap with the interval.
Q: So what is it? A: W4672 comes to 0.01 mag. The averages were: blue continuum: 1.14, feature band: 1.14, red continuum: 1.16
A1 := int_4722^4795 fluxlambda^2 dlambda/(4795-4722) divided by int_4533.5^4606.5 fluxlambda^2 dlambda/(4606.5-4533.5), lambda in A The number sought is 1.11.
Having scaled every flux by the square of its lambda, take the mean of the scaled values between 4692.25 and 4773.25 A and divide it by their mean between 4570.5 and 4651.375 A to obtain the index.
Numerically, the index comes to 1.1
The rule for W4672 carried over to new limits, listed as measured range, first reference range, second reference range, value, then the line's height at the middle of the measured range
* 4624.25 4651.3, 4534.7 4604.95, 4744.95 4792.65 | -0.02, 1.14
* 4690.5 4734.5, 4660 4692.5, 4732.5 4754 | 0.01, 1.16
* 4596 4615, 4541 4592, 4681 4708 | -0.02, 1.13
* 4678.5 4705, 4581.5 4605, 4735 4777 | 0.02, 1.15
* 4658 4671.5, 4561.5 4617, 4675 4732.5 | -0.01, 1.14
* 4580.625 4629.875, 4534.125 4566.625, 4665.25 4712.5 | -0.02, 1.13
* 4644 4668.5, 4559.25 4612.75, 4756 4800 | 0.00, 1.15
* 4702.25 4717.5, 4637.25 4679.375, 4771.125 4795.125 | 0.04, 1.16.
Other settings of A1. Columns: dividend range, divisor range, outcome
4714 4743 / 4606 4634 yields 1.04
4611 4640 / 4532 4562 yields 1.09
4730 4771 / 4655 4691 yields 1.04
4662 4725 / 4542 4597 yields 1.06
